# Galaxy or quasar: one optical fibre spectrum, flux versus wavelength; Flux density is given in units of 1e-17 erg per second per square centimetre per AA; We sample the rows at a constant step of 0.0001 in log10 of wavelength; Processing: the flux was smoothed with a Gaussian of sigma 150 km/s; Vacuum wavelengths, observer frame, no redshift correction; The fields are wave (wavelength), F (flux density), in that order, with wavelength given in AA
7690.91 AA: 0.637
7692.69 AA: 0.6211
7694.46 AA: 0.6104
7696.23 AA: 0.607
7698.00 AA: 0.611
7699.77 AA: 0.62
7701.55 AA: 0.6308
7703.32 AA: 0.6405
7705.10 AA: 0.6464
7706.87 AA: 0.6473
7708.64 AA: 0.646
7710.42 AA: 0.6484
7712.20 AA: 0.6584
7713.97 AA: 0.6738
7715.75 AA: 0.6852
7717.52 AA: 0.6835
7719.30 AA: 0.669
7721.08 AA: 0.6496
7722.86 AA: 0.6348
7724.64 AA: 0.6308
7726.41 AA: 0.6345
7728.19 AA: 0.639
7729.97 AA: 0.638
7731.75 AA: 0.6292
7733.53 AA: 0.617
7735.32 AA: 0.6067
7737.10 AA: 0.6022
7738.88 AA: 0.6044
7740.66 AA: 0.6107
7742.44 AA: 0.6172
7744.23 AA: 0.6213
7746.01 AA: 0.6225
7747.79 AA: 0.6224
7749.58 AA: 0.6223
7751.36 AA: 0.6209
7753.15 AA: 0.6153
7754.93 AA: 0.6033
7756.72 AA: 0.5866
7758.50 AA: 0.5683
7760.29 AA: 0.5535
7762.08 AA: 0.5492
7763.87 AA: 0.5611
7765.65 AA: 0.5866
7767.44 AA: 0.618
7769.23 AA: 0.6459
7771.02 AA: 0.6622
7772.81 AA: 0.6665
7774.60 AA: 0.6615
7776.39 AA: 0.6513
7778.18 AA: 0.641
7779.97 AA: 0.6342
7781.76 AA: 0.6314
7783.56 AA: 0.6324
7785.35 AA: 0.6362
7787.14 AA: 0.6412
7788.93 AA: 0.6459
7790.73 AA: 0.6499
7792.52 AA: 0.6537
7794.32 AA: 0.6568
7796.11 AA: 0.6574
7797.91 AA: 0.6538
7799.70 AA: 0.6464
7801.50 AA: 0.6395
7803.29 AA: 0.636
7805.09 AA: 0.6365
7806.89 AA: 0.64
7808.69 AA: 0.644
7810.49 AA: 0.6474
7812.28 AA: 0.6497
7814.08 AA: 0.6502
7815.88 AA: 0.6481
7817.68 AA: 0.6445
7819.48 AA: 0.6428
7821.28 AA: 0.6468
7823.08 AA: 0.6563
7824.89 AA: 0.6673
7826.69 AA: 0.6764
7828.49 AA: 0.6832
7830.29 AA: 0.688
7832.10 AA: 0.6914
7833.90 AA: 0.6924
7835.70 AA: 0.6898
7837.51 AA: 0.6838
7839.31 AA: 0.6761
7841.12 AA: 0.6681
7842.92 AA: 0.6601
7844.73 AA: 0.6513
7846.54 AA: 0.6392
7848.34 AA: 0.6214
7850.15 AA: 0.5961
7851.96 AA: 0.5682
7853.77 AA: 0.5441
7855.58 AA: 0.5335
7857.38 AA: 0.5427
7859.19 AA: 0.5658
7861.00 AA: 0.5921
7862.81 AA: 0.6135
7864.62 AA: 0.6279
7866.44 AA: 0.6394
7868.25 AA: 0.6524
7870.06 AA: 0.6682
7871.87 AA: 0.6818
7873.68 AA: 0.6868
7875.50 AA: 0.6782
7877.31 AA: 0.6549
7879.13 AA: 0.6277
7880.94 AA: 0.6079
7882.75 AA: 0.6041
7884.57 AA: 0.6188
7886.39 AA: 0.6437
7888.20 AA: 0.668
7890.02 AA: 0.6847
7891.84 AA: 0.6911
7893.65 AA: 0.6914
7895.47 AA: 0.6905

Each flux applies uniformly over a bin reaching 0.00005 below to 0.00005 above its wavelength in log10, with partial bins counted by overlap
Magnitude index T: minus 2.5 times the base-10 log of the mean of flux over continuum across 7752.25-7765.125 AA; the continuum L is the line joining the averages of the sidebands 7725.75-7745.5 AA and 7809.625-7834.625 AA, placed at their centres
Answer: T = 0.097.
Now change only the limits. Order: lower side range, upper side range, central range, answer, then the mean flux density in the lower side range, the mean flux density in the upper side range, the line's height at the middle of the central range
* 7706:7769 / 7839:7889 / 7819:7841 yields -0.08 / 0.622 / 0.625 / 0.625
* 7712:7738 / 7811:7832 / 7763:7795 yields 0.03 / 0.643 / 0.66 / 0.653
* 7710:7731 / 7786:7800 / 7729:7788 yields 0.06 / 0.654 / 0.651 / 0.652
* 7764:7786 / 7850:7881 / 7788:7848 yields -0.05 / 0.636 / 0.616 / 0.627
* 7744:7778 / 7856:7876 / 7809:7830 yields -0.06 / 0.613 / 0.628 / 0.622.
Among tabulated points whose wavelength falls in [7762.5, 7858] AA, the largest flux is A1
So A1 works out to 0.6924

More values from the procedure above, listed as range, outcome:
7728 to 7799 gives 0.6665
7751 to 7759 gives 0.6209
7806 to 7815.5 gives 0.6502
